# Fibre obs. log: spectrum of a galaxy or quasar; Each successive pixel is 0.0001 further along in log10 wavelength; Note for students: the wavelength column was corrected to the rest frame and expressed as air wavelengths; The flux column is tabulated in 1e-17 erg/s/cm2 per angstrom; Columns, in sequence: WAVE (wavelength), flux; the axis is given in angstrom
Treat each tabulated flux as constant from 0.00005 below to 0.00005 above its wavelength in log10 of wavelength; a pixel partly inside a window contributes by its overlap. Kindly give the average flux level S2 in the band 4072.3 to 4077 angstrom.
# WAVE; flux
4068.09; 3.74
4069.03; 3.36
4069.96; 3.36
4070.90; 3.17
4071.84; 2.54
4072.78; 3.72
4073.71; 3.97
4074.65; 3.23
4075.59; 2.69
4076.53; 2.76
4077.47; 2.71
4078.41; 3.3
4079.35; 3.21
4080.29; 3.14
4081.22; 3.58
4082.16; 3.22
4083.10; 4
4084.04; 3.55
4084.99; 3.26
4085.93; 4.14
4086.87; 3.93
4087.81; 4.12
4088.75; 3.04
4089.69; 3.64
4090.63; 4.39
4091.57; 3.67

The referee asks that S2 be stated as 3.27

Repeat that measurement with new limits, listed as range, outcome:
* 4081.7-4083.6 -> 3.61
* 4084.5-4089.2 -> 3.7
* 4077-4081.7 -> 3.19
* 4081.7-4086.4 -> 3.63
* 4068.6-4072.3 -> 3.11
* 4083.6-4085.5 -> 3.4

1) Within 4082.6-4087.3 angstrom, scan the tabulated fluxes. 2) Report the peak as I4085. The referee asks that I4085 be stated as 4.14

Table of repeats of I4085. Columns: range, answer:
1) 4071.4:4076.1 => 3.97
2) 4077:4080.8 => 3.3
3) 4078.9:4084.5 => 4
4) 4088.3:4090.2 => 3.64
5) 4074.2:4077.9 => 3.23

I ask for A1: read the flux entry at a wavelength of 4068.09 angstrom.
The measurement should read 3.74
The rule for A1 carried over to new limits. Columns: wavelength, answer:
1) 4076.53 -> 2.76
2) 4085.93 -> 4.14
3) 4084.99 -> 3.26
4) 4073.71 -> 3.97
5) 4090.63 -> 4.39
